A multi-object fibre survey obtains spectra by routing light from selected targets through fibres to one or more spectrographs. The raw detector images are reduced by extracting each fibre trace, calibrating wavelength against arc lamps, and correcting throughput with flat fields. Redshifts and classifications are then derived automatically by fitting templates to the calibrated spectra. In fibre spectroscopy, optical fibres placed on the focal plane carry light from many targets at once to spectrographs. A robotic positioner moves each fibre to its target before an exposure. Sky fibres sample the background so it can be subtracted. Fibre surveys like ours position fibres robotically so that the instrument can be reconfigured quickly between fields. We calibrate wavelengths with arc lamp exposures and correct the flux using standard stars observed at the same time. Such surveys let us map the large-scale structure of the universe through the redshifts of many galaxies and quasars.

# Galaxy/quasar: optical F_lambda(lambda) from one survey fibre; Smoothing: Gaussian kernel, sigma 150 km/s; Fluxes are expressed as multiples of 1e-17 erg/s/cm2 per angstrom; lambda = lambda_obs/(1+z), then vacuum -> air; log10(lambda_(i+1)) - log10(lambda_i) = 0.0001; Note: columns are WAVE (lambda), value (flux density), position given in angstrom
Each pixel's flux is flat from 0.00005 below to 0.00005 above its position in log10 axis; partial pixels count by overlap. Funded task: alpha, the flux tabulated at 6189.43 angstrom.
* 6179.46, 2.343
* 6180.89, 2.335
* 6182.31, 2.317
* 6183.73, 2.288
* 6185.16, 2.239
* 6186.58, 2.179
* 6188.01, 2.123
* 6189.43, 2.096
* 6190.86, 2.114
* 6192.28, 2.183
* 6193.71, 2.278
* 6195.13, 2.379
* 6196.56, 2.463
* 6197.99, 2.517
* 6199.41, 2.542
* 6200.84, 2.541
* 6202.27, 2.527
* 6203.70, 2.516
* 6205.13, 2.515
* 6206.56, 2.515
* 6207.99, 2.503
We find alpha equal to 2.096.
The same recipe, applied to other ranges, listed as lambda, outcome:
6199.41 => 2.542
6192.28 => 2.183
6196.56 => 2.463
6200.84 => 2.541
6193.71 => 2.278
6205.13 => 2.515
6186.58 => 2.179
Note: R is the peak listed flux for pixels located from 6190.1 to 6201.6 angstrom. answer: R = 2.542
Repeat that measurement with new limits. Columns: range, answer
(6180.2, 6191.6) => 2.335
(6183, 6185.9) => 2.288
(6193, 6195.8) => 2.379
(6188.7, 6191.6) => 2.114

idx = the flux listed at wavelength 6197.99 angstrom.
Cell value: 2.517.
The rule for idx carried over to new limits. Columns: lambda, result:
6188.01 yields 2.123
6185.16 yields 2.239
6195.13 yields 2.379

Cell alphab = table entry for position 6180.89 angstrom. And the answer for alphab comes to 2.335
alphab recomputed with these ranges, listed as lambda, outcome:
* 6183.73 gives 2.288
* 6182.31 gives 2.317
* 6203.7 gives 2.516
